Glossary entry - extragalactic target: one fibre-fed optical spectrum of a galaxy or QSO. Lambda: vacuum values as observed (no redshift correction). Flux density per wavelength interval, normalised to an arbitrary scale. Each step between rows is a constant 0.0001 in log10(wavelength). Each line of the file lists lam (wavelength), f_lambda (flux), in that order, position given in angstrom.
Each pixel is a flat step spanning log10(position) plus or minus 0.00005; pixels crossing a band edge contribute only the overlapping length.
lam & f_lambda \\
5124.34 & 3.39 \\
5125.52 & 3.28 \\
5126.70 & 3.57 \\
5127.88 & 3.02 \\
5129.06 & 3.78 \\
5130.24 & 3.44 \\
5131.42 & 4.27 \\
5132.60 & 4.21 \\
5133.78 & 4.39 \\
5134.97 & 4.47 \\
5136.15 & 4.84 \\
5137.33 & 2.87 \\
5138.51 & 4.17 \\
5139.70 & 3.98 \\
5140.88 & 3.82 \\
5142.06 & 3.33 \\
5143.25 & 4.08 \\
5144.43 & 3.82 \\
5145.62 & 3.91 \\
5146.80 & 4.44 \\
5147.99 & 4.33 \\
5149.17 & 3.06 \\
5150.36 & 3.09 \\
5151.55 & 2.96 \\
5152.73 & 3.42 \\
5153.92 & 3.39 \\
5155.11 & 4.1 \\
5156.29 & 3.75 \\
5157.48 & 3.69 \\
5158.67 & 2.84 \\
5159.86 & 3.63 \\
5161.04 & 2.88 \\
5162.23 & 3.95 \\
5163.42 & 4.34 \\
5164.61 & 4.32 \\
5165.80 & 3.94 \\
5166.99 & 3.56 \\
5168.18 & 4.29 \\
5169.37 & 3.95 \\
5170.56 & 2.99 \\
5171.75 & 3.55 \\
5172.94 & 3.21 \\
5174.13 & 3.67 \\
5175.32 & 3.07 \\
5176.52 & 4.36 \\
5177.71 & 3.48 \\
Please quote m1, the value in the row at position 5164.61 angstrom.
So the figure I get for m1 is 4.32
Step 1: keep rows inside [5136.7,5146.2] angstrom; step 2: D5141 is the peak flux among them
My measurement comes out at 4.17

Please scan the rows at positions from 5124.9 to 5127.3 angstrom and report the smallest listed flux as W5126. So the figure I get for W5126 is 3.28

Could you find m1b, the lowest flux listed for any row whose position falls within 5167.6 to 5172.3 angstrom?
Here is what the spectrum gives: 2.99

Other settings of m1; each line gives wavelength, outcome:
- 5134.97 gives 4.47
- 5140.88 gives 3.82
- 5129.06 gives 3.78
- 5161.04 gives 2.88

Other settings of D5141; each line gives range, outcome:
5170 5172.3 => 3.55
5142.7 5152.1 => 4.44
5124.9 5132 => 4.27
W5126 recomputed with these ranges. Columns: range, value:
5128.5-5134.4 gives 3.44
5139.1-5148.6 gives 3.33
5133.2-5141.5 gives 2.87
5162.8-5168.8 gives 3.56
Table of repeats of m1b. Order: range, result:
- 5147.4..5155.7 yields 2.96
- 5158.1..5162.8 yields 2.84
